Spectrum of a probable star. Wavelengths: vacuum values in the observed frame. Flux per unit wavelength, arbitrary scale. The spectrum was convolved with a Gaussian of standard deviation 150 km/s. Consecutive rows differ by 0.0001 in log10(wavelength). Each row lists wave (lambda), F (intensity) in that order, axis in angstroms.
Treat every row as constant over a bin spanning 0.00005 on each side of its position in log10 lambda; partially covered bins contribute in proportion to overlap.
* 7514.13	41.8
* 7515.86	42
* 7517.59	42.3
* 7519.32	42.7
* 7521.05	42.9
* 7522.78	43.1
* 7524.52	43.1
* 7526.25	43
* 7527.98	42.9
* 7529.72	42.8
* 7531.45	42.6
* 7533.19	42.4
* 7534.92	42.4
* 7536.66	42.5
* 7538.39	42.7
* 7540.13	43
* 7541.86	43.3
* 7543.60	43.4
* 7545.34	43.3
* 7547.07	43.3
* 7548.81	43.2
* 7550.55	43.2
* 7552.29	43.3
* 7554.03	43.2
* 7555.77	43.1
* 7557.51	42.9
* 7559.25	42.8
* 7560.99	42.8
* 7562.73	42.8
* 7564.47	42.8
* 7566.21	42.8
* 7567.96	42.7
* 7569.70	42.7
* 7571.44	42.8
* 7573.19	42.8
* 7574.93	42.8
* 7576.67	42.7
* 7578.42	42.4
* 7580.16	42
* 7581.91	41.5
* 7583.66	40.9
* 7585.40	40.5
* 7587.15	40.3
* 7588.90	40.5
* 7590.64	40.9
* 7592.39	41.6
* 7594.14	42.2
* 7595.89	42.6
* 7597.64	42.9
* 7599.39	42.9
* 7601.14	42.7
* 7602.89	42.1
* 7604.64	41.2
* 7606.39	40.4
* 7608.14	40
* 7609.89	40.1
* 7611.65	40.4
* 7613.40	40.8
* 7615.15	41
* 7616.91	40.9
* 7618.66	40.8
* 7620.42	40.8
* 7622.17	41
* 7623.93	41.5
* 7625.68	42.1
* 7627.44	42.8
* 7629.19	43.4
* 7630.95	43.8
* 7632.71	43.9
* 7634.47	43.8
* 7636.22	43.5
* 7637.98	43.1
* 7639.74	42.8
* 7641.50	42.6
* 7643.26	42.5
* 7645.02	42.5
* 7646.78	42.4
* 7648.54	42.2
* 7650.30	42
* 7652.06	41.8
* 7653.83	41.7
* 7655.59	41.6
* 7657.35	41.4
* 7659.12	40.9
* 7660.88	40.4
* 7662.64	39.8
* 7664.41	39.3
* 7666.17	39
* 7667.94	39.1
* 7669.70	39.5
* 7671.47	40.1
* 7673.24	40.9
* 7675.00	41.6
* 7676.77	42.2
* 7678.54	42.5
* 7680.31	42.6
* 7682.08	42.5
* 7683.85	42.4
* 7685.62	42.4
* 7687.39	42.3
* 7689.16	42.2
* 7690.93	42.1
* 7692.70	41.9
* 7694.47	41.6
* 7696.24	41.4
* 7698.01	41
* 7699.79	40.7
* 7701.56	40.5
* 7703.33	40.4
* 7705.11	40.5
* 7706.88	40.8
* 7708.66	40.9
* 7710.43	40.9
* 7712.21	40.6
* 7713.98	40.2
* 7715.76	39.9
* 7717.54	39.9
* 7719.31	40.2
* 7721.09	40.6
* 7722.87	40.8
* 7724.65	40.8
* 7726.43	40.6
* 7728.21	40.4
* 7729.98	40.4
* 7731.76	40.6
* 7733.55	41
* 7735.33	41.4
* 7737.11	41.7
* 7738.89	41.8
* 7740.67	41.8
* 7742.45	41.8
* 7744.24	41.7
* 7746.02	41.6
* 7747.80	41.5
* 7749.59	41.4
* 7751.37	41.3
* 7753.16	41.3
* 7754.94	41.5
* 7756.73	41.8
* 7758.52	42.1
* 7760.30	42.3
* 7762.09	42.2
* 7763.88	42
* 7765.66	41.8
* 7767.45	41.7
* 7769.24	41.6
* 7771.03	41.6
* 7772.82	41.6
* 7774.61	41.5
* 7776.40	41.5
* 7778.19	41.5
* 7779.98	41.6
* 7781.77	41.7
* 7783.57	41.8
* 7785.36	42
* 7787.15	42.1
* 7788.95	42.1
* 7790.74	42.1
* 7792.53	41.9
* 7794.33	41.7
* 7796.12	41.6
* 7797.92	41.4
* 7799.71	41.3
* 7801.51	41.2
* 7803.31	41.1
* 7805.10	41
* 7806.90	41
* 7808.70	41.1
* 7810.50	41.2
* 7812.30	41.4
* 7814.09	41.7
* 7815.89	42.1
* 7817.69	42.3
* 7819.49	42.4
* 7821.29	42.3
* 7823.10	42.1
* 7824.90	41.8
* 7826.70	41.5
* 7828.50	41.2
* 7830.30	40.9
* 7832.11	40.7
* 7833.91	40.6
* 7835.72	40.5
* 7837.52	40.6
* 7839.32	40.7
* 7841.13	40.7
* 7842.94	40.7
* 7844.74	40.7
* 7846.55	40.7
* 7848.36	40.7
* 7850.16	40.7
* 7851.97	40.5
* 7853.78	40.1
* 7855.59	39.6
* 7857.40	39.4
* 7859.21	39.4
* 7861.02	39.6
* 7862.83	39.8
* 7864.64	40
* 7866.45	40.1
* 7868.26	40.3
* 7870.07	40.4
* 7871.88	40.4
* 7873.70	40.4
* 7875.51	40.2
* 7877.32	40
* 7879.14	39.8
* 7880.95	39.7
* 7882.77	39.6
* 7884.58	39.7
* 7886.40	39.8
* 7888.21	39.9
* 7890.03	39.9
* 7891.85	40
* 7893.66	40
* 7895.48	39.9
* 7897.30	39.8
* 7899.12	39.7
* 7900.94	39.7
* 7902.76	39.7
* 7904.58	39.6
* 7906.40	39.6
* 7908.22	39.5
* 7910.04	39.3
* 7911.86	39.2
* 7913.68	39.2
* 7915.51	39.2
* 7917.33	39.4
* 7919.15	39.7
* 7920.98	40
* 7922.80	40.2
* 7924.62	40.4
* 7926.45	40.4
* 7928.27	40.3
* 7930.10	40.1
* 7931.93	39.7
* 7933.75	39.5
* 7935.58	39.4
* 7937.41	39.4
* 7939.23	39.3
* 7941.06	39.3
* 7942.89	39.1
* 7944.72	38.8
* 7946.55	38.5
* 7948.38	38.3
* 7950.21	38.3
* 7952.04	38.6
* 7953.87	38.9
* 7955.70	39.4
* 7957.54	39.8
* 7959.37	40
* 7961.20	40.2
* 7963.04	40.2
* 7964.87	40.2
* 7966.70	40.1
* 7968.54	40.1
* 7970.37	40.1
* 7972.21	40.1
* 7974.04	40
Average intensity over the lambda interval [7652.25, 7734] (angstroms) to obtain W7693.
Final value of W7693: 40.9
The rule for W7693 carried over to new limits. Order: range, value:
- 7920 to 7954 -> 39.4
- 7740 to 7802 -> 41.7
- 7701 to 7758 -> 41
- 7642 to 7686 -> 41.3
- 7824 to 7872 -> 40.5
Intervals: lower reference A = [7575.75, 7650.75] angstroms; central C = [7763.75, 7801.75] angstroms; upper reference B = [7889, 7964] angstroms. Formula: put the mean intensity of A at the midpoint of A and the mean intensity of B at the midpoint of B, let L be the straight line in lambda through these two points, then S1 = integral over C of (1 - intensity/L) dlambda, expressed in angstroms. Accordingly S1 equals -1.0 angstroms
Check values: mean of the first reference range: 41.9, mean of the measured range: 41.7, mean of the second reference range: 39.5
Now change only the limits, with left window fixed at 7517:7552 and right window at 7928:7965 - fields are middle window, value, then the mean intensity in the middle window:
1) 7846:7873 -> 0.0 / 40.1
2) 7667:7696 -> 0.0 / 41.6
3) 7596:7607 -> 0.1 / 42.1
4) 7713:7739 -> 0.4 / 40.7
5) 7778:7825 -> -1.2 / 41.7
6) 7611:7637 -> 0.1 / 42.1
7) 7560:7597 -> 0.4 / 42.1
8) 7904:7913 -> 0.1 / 39.5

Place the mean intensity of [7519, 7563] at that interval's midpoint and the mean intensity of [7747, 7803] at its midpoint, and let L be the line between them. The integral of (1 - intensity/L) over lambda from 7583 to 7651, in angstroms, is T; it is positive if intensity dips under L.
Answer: 1.1 angstroms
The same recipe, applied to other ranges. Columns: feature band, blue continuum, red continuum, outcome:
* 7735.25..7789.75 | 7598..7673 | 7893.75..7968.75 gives -1.39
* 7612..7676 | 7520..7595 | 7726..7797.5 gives 0.84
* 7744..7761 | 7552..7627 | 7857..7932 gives -0.36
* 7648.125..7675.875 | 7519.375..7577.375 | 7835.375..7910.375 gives 0.81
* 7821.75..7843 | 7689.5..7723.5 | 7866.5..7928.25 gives -0.46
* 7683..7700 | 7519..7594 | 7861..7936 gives -0.15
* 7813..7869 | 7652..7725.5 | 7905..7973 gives -0.93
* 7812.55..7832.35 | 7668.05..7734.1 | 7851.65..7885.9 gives -0.74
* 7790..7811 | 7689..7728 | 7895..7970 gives -0.57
